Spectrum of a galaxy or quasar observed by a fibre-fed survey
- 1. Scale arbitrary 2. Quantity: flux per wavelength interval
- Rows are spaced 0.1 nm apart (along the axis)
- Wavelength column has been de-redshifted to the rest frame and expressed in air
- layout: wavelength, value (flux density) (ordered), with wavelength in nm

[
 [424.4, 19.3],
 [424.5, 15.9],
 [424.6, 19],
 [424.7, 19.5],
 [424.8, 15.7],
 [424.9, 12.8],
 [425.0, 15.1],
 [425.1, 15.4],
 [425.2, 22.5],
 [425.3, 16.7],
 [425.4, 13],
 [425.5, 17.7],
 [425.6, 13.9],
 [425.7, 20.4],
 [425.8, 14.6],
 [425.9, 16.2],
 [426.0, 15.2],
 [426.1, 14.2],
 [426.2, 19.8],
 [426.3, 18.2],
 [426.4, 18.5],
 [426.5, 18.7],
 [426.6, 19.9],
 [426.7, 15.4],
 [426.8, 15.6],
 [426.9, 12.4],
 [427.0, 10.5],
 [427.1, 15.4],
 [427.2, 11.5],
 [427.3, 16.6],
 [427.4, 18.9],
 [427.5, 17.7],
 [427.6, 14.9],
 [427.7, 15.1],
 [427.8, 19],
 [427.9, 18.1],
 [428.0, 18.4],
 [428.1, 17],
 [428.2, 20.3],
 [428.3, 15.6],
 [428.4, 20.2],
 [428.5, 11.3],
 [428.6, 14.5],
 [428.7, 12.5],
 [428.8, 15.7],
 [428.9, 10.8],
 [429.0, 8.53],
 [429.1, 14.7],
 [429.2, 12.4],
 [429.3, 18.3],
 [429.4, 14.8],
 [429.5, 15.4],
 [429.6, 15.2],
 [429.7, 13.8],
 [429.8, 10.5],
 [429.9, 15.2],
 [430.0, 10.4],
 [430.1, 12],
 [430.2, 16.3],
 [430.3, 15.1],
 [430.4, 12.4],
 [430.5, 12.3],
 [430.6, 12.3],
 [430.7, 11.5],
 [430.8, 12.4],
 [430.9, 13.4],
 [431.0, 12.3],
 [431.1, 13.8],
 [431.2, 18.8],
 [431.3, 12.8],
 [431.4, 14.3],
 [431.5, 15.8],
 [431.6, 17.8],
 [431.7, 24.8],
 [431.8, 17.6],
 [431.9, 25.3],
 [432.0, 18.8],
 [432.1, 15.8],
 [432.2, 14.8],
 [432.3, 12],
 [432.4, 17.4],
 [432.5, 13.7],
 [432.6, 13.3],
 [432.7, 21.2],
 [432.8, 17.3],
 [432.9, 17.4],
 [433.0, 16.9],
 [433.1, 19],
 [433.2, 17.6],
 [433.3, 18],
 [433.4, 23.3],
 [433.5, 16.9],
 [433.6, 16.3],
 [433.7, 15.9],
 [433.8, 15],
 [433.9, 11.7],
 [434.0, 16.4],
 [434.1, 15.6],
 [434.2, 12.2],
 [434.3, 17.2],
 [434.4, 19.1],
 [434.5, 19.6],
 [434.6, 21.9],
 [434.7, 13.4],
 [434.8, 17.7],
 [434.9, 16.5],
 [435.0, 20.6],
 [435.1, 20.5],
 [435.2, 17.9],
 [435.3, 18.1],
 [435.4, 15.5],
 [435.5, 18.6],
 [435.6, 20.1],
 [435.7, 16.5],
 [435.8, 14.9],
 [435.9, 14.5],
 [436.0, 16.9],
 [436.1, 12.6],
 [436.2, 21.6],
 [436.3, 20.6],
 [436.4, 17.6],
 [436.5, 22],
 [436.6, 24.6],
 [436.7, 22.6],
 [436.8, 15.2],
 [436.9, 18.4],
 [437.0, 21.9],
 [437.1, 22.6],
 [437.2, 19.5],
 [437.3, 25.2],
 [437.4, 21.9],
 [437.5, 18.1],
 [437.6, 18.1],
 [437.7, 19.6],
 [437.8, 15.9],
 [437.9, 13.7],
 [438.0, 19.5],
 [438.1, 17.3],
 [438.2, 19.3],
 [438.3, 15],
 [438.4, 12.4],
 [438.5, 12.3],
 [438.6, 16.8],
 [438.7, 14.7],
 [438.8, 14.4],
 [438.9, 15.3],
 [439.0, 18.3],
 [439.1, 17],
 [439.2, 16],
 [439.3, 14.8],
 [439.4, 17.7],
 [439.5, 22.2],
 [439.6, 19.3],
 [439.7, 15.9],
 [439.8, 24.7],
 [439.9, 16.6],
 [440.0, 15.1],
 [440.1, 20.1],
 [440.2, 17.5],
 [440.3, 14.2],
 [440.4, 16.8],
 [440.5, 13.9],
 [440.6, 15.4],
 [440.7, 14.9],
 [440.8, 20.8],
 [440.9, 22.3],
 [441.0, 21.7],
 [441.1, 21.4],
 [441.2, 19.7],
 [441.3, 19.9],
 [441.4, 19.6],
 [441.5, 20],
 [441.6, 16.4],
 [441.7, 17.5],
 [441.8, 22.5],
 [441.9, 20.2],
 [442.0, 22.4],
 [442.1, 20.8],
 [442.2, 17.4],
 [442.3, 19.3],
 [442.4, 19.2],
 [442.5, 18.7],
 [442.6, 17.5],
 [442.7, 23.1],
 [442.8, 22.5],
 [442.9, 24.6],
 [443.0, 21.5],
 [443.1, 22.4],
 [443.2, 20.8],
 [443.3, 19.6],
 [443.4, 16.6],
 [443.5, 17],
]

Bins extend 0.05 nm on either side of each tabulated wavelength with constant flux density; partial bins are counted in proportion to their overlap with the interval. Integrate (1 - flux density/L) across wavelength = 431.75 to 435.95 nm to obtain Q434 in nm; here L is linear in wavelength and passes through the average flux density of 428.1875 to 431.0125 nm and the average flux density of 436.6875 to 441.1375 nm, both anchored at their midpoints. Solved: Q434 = -0.428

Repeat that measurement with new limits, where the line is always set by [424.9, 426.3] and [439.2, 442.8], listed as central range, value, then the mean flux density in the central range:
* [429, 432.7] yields 0.50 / 14.9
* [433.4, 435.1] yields 0.08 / 16.9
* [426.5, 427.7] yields 0.09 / 15.5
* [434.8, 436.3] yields 0.03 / 17.6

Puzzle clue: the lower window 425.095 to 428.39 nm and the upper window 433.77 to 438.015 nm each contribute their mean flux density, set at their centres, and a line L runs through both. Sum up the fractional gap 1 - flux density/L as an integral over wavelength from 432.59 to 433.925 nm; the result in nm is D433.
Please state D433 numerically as 0.03 nm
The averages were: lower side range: 16.6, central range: 17.3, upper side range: 18.2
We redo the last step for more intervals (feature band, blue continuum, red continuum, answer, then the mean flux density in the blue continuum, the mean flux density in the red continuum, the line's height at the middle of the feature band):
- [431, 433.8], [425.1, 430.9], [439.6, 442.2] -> -0.12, 15.3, 18.8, 16.5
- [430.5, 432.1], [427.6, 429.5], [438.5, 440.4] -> -0.01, 15.4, 17.1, 15.8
